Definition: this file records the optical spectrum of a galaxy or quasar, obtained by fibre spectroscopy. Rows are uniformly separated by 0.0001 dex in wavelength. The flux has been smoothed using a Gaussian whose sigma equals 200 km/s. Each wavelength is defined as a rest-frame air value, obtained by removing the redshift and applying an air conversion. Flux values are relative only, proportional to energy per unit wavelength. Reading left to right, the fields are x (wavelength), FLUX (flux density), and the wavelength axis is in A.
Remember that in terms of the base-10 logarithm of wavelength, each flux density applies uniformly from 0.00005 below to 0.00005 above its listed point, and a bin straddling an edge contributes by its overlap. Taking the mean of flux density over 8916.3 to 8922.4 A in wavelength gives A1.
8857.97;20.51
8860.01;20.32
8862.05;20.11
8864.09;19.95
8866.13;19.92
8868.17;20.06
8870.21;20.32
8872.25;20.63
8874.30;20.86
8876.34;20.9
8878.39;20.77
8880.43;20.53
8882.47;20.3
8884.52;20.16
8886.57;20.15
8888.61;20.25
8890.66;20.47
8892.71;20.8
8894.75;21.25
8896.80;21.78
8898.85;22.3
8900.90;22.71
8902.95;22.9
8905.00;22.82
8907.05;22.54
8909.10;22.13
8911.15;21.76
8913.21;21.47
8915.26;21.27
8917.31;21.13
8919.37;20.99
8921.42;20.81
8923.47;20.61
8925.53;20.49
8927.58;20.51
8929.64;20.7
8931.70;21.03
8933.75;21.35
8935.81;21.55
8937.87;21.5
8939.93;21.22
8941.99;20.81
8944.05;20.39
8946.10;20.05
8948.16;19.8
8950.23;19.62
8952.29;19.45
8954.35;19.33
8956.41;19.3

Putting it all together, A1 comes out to 21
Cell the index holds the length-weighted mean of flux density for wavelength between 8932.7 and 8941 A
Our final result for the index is 21.4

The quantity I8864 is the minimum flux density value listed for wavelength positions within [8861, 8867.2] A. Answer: 19.92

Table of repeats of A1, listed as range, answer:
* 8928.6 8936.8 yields 21.1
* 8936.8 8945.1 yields 21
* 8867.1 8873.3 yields 20.3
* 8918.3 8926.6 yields 20.7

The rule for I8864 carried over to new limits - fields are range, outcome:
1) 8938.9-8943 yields 20.81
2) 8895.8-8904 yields 21.78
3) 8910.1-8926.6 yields 20.49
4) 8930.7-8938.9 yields 21.03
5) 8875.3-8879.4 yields 20.77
